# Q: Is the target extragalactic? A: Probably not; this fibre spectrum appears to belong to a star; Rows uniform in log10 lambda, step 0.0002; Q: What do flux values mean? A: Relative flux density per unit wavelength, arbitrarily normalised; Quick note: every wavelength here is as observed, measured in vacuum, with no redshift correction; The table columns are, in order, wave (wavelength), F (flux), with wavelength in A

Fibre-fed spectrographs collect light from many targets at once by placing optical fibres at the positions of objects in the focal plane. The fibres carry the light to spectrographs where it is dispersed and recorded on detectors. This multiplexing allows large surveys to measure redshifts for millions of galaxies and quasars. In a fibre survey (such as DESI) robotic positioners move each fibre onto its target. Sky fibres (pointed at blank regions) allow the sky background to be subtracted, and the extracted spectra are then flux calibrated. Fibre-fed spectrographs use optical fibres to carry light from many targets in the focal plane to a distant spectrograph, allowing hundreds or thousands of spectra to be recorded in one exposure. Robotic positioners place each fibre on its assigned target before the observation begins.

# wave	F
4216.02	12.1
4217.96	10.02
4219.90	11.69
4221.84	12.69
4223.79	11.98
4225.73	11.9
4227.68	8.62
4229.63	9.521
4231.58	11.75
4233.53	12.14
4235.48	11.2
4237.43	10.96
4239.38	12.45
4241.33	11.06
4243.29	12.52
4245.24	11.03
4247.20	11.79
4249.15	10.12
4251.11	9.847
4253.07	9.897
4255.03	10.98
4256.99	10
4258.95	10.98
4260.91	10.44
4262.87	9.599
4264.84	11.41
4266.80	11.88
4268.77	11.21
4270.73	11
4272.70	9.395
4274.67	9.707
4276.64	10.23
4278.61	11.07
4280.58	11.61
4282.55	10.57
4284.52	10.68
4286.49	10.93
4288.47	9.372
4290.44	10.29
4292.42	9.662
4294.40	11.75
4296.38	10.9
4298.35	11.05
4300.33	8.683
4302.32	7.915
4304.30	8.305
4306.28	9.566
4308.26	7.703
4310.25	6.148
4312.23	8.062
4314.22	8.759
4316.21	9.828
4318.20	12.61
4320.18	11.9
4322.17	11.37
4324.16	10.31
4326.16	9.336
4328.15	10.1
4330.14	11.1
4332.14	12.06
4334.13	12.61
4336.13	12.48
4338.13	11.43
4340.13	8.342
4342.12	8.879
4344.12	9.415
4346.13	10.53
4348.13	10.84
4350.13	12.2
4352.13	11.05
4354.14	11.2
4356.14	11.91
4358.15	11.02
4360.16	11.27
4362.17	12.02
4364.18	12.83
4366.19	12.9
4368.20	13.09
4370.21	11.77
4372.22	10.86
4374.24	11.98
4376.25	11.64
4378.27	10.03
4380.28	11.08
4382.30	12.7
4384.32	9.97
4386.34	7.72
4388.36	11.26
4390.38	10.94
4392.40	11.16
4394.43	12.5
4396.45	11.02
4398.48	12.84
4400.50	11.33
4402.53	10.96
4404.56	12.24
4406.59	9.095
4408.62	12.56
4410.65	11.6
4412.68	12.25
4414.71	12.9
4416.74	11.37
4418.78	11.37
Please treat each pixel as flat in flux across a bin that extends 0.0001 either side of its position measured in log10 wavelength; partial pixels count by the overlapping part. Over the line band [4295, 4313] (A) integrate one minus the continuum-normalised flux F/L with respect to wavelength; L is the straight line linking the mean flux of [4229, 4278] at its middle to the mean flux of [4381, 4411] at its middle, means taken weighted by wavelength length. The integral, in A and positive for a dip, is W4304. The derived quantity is 3.6 A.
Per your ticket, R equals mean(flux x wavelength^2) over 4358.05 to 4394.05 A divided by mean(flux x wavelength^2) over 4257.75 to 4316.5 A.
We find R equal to 1.19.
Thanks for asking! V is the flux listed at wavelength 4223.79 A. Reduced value 11.98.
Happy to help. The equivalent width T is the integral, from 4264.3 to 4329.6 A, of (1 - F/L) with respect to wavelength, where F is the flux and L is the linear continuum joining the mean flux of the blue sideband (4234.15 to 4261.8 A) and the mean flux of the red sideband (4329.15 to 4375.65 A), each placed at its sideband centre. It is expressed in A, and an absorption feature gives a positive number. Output 6.2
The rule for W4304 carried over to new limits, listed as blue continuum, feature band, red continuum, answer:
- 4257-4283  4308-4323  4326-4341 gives 1.8 A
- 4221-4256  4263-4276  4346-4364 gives 0.6 A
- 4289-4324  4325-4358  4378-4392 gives -2.5 A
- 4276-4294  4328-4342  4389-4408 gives -0.2 A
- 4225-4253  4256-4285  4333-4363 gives 1.0 A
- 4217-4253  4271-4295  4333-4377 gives 1.7 A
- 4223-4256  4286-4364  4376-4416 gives 5.7 A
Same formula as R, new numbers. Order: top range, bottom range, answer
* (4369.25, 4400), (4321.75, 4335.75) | 1.04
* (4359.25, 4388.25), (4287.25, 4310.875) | 1.27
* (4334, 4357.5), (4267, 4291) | 1.06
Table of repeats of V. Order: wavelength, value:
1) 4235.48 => 11.2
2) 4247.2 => 11.79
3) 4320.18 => 11.9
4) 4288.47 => 9.372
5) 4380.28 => 11.08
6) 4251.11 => 9.847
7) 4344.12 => 9.415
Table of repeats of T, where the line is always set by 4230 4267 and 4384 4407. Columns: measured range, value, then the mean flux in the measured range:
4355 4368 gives -1.24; 12.1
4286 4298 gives 0.56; 10.5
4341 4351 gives 0.62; 10.3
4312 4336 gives 0.40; 10.8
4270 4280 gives 0.63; 10.3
